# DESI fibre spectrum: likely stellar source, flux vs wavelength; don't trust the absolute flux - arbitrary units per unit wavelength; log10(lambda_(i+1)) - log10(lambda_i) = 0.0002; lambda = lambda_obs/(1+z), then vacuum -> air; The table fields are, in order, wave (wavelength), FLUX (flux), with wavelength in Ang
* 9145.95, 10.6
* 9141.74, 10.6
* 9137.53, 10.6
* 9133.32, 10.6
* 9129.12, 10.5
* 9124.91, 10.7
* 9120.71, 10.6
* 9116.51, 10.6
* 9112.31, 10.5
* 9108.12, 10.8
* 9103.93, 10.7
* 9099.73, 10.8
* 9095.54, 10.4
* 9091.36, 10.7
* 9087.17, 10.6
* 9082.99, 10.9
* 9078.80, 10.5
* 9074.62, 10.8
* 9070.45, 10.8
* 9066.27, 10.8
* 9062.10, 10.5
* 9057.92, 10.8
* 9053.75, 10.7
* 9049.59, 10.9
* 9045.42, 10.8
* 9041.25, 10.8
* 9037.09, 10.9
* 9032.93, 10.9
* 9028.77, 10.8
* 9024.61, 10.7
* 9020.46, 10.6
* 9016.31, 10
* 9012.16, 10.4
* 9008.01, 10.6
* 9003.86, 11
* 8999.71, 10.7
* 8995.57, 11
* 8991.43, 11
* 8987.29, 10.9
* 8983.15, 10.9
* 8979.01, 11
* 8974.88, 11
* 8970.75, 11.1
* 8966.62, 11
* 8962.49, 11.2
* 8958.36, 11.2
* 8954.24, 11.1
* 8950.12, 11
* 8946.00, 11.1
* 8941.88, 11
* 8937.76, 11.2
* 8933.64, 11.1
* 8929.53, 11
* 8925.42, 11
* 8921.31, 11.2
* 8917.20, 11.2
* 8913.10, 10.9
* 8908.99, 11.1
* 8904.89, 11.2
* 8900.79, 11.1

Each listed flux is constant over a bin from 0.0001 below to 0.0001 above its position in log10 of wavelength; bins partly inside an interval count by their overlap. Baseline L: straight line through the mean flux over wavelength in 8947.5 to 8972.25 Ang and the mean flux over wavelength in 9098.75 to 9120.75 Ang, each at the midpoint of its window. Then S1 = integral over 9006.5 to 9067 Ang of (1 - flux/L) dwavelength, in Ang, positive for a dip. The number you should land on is 1.1 Ang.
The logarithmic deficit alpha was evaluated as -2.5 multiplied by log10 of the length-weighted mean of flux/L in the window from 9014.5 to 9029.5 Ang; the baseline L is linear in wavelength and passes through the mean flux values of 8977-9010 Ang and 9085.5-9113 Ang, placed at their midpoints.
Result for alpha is 0.03 mag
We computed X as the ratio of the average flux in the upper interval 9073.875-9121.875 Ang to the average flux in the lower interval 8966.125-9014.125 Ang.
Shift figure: 0.98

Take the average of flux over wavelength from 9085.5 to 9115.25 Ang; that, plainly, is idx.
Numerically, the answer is 10.6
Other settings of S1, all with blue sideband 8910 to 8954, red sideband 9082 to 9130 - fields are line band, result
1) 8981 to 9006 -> 0.0 Ang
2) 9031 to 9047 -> -0.1 Ang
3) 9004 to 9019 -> 0.6 Ang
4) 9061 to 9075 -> 0.0 Ang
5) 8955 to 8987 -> -0.2 Ang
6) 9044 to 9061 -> 0.0 Ang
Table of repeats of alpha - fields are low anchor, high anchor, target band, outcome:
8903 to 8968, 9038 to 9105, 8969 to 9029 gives 0.01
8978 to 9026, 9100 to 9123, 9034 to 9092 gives -0.01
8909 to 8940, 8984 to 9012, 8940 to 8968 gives -0.01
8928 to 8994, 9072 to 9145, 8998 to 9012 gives 0.02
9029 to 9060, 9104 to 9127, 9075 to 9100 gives 0.01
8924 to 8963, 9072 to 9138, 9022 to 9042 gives 0.00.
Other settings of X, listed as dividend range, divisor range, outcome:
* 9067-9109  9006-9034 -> 1.01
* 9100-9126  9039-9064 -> 0.99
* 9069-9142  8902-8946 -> 0.96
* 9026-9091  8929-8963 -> 0.97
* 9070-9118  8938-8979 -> 0.96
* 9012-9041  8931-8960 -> 0.96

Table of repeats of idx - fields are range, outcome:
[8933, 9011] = 11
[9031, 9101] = 10.7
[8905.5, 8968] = 11.1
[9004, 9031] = 10.6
